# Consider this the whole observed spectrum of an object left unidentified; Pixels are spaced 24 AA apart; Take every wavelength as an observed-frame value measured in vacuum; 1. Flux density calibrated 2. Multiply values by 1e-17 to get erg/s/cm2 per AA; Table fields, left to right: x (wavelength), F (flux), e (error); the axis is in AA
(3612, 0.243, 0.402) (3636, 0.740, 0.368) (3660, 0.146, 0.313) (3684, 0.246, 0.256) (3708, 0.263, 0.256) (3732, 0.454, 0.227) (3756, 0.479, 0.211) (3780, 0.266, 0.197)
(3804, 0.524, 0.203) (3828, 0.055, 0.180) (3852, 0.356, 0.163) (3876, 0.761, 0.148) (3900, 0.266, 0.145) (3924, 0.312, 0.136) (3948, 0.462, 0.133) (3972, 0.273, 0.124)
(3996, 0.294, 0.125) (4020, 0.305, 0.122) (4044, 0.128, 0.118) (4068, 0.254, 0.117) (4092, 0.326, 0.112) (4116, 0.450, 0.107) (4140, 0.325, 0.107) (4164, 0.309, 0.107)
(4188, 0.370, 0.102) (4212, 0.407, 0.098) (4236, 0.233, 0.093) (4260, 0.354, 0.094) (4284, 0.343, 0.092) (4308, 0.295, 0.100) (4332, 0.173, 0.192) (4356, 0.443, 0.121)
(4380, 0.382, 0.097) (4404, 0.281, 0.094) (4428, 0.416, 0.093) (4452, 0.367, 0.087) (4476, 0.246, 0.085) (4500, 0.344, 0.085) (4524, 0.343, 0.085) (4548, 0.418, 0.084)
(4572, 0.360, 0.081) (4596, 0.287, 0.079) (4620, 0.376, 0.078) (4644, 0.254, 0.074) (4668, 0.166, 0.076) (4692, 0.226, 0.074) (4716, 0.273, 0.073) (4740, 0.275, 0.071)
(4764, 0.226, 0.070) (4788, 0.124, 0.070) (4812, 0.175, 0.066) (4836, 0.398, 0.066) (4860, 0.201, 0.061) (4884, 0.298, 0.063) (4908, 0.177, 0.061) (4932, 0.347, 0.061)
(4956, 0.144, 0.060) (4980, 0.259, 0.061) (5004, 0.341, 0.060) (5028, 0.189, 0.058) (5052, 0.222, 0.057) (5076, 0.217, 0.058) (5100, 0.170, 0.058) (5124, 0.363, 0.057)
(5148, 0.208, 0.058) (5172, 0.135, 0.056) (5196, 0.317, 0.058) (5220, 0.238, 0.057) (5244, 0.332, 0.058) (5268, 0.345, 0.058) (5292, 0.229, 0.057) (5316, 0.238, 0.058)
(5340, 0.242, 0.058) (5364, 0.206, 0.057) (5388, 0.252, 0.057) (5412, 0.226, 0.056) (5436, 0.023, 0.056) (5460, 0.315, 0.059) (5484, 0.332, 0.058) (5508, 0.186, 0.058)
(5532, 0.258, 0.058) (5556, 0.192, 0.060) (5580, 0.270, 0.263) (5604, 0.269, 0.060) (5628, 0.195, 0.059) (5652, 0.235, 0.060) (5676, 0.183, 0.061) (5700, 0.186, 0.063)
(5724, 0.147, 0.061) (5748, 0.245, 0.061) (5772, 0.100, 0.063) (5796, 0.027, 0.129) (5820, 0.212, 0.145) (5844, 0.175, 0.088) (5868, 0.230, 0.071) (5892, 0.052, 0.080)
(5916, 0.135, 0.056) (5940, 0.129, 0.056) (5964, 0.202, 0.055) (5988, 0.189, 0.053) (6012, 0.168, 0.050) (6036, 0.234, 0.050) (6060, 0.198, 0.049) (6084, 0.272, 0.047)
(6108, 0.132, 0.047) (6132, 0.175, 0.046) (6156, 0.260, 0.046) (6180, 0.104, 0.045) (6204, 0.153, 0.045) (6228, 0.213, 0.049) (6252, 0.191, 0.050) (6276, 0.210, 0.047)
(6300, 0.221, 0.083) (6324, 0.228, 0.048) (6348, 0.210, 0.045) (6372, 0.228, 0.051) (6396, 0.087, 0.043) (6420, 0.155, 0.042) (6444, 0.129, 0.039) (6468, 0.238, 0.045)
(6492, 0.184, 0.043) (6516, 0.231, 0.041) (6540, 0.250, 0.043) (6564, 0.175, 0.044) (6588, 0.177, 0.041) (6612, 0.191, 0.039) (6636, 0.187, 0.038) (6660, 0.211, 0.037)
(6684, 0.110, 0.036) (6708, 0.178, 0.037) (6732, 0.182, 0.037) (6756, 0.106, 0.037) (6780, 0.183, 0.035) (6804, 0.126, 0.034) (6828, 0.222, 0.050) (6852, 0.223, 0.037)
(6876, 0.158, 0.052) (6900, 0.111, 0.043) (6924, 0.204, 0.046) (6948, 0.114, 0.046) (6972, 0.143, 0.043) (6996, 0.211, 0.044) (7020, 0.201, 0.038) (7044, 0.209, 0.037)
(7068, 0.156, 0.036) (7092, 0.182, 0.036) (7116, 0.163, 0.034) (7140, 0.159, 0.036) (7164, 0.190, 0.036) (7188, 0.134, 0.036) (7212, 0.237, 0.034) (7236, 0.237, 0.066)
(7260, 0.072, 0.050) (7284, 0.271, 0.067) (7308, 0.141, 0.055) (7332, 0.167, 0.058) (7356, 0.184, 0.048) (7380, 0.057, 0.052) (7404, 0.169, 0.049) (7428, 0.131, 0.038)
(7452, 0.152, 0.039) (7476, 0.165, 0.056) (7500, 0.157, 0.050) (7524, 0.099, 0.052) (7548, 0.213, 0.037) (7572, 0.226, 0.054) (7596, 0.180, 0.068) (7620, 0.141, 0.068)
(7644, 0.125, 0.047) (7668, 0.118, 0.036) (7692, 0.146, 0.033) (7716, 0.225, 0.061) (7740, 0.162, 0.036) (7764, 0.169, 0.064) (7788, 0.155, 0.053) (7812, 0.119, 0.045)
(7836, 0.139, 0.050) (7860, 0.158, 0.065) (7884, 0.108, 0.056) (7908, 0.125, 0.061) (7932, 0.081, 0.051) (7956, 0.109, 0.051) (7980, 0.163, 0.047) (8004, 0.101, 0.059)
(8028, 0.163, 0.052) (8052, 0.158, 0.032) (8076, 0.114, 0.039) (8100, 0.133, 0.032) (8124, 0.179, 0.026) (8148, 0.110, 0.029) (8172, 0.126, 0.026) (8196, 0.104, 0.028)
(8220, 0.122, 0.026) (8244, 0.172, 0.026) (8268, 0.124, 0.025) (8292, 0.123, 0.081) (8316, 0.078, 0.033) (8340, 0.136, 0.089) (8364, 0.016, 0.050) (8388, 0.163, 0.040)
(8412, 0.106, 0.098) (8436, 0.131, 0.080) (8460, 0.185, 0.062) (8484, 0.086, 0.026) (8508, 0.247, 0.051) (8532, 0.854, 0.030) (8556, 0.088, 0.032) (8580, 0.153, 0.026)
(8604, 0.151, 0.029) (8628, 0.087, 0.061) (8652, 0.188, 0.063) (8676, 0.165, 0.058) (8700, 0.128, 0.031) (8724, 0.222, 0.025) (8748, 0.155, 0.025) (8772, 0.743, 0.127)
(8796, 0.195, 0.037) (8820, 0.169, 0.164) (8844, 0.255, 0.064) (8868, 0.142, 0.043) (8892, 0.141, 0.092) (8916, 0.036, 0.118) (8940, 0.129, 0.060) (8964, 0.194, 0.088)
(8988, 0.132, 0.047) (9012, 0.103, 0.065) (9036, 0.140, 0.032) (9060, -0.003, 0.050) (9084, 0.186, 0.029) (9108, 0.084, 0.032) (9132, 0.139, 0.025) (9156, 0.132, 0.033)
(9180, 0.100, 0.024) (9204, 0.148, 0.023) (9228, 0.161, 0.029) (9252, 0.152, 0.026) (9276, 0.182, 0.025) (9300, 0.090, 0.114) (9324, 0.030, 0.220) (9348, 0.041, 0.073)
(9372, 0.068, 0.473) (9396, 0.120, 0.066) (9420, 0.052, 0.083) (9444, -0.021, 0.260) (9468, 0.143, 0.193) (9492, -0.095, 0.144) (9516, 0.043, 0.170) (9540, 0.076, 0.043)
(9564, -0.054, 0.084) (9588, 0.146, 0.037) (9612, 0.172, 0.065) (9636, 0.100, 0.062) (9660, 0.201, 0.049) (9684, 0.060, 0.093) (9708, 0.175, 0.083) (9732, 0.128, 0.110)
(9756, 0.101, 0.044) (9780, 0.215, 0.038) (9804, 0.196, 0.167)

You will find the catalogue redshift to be 1.287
